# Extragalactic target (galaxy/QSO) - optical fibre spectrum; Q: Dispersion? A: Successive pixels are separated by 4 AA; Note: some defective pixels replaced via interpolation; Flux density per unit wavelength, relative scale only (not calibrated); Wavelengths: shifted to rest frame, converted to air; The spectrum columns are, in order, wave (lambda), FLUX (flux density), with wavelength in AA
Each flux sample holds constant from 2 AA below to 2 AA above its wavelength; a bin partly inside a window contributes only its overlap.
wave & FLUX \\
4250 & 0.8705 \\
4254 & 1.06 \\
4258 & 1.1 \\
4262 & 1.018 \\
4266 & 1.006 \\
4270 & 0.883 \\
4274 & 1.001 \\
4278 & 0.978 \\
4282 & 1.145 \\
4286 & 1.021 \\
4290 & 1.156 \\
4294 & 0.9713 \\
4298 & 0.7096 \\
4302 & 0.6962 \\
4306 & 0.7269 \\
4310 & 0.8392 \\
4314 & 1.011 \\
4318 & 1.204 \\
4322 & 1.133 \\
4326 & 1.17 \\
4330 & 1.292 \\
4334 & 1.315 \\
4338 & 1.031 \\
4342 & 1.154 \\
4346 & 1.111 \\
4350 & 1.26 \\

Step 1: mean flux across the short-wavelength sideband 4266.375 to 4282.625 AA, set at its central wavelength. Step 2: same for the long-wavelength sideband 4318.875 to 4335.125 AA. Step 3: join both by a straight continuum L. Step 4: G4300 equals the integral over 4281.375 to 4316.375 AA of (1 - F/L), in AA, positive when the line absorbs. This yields 5.7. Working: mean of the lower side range 0.99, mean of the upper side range 1.22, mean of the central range 0.914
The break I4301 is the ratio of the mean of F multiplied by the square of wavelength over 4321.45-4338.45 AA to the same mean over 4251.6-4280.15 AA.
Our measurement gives 1.24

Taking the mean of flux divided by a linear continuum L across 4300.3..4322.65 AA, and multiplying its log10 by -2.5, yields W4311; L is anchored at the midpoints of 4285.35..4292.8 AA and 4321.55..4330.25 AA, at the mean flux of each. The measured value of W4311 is 0.24 mag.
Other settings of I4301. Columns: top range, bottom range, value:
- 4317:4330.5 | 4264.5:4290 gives 1.19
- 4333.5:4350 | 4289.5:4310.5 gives 1.42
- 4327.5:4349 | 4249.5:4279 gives 1.23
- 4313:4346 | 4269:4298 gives 1.18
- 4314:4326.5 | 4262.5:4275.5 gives 1.21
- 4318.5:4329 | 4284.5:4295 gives 1.13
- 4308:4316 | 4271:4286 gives 0.91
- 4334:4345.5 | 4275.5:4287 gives 1.11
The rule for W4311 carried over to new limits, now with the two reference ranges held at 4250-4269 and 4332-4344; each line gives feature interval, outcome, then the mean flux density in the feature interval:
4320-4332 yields -0.05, 1.2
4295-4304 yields 0.43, 0.733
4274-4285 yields 0.01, 1.05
